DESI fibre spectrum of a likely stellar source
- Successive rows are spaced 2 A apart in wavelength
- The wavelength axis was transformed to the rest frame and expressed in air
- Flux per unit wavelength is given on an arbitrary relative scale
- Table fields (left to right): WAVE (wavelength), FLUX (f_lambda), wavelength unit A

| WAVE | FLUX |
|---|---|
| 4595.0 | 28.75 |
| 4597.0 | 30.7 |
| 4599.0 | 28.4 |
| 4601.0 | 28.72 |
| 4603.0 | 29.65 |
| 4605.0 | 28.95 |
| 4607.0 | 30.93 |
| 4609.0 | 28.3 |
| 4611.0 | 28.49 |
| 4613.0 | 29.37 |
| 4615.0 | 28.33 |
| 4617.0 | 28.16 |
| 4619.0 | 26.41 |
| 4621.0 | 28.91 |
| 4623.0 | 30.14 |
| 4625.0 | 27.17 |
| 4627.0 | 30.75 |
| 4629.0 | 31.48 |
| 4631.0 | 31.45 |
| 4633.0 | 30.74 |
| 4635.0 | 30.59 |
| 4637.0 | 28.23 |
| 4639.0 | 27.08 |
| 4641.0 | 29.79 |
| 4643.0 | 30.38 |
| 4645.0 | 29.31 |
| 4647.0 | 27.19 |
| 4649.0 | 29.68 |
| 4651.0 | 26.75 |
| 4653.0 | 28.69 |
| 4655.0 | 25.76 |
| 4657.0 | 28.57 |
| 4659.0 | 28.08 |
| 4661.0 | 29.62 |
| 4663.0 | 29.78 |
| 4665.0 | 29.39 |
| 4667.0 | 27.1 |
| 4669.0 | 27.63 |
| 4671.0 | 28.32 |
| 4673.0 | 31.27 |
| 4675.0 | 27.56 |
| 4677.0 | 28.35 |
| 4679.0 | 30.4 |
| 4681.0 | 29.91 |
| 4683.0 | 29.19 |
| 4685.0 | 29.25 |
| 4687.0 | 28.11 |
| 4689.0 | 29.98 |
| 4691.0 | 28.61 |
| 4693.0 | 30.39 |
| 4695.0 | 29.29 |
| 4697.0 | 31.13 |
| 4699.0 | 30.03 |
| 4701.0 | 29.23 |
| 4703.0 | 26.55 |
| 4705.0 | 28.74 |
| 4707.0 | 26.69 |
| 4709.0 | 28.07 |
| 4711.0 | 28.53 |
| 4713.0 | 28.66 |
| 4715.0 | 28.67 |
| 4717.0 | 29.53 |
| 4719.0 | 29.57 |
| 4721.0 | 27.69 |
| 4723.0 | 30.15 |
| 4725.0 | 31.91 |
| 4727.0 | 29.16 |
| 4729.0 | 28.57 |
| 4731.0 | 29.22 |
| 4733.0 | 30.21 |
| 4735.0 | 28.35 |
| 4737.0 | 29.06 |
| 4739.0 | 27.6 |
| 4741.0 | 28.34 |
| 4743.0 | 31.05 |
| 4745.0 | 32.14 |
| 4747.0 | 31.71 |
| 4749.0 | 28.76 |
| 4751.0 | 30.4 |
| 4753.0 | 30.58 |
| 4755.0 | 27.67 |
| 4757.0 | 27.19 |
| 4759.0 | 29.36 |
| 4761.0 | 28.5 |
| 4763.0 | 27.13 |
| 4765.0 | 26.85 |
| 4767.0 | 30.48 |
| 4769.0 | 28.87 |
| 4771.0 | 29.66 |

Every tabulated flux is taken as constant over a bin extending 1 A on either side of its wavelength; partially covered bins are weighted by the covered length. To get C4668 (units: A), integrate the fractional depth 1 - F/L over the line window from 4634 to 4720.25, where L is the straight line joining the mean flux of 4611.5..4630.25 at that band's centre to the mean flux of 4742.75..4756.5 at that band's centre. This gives 2.0 A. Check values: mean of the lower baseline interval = 29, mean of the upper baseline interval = 30.2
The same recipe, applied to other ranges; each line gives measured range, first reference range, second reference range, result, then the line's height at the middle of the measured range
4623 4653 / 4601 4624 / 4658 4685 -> -0.4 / 28.9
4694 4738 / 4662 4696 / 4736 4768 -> 0.1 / 29.1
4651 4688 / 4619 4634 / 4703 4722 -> 0.5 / 29.1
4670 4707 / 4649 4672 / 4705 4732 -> -0.8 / 28.6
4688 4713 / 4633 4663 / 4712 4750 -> 0.2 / 29.2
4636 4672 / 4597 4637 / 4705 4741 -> 0.9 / 29.2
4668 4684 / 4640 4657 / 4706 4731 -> -0.2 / 28.6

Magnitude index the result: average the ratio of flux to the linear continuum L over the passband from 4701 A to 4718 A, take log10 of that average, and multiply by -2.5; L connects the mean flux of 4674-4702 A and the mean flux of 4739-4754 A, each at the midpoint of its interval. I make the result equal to 0.05 mag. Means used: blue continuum 29.4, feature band 28.2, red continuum 30.2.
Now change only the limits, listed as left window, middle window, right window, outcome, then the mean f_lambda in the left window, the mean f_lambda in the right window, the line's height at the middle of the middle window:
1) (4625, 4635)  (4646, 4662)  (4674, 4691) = 0.07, 30.7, 29.1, 29.9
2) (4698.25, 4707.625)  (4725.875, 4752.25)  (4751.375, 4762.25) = -0.04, 28.3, 28.7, 28.6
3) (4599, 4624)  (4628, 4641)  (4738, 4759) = -0.04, 28.8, 29.5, 29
